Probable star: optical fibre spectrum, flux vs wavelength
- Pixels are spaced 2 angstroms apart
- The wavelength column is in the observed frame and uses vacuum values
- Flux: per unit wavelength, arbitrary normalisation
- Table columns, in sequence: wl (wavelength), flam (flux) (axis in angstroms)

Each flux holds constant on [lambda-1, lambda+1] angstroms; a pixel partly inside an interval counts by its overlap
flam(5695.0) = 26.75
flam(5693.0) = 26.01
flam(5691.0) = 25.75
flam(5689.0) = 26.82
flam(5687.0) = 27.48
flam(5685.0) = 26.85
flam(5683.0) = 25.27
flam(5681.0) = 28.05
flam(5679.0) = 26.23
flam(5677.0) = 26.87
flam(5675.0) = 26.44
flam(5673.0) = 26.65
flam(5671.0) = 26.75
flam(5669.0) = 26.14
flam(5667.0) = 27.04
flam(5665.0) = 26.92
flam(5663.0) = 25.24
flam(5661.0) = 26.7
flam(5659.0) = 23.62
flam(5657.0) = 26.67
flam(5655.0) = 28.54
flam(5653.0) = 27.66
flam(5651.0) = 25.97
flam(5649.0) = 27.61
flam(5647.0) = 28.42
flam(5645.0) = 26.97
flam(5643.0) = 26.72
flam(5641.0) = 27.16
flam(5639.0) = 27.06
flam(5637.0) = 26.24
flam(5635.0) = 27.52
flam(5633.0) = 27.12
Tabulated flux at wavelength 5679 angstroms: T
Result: 26.23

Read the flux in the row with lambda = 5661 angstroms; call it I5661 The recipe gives 26.7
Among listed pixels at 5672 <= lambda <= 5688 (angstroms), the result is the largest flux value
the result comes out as 28.05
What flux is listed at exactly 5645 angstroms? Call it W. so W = 26.97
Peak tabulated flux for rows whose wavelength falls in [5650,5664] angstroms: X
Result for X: 28.54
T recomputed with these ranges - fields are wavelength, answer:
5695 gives 26.75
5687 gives 27.48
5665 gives 26.92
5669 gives 26.14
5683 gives 25.27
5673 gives 26.65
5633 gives 27.12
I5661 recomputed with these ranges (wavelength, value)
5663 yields 25.24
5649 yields 27.61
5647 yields 28.42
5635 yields 27.52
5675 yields 26.44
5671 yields 26.75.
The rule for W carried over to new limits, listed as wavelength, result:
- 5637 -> 26.24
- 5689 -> 26.82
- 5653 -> 27.66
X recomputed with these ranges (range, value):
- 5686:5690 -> 27.48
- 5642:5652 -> 28.42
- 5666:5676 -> 27.04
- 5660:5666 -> 26.92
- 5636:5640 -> 27.06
